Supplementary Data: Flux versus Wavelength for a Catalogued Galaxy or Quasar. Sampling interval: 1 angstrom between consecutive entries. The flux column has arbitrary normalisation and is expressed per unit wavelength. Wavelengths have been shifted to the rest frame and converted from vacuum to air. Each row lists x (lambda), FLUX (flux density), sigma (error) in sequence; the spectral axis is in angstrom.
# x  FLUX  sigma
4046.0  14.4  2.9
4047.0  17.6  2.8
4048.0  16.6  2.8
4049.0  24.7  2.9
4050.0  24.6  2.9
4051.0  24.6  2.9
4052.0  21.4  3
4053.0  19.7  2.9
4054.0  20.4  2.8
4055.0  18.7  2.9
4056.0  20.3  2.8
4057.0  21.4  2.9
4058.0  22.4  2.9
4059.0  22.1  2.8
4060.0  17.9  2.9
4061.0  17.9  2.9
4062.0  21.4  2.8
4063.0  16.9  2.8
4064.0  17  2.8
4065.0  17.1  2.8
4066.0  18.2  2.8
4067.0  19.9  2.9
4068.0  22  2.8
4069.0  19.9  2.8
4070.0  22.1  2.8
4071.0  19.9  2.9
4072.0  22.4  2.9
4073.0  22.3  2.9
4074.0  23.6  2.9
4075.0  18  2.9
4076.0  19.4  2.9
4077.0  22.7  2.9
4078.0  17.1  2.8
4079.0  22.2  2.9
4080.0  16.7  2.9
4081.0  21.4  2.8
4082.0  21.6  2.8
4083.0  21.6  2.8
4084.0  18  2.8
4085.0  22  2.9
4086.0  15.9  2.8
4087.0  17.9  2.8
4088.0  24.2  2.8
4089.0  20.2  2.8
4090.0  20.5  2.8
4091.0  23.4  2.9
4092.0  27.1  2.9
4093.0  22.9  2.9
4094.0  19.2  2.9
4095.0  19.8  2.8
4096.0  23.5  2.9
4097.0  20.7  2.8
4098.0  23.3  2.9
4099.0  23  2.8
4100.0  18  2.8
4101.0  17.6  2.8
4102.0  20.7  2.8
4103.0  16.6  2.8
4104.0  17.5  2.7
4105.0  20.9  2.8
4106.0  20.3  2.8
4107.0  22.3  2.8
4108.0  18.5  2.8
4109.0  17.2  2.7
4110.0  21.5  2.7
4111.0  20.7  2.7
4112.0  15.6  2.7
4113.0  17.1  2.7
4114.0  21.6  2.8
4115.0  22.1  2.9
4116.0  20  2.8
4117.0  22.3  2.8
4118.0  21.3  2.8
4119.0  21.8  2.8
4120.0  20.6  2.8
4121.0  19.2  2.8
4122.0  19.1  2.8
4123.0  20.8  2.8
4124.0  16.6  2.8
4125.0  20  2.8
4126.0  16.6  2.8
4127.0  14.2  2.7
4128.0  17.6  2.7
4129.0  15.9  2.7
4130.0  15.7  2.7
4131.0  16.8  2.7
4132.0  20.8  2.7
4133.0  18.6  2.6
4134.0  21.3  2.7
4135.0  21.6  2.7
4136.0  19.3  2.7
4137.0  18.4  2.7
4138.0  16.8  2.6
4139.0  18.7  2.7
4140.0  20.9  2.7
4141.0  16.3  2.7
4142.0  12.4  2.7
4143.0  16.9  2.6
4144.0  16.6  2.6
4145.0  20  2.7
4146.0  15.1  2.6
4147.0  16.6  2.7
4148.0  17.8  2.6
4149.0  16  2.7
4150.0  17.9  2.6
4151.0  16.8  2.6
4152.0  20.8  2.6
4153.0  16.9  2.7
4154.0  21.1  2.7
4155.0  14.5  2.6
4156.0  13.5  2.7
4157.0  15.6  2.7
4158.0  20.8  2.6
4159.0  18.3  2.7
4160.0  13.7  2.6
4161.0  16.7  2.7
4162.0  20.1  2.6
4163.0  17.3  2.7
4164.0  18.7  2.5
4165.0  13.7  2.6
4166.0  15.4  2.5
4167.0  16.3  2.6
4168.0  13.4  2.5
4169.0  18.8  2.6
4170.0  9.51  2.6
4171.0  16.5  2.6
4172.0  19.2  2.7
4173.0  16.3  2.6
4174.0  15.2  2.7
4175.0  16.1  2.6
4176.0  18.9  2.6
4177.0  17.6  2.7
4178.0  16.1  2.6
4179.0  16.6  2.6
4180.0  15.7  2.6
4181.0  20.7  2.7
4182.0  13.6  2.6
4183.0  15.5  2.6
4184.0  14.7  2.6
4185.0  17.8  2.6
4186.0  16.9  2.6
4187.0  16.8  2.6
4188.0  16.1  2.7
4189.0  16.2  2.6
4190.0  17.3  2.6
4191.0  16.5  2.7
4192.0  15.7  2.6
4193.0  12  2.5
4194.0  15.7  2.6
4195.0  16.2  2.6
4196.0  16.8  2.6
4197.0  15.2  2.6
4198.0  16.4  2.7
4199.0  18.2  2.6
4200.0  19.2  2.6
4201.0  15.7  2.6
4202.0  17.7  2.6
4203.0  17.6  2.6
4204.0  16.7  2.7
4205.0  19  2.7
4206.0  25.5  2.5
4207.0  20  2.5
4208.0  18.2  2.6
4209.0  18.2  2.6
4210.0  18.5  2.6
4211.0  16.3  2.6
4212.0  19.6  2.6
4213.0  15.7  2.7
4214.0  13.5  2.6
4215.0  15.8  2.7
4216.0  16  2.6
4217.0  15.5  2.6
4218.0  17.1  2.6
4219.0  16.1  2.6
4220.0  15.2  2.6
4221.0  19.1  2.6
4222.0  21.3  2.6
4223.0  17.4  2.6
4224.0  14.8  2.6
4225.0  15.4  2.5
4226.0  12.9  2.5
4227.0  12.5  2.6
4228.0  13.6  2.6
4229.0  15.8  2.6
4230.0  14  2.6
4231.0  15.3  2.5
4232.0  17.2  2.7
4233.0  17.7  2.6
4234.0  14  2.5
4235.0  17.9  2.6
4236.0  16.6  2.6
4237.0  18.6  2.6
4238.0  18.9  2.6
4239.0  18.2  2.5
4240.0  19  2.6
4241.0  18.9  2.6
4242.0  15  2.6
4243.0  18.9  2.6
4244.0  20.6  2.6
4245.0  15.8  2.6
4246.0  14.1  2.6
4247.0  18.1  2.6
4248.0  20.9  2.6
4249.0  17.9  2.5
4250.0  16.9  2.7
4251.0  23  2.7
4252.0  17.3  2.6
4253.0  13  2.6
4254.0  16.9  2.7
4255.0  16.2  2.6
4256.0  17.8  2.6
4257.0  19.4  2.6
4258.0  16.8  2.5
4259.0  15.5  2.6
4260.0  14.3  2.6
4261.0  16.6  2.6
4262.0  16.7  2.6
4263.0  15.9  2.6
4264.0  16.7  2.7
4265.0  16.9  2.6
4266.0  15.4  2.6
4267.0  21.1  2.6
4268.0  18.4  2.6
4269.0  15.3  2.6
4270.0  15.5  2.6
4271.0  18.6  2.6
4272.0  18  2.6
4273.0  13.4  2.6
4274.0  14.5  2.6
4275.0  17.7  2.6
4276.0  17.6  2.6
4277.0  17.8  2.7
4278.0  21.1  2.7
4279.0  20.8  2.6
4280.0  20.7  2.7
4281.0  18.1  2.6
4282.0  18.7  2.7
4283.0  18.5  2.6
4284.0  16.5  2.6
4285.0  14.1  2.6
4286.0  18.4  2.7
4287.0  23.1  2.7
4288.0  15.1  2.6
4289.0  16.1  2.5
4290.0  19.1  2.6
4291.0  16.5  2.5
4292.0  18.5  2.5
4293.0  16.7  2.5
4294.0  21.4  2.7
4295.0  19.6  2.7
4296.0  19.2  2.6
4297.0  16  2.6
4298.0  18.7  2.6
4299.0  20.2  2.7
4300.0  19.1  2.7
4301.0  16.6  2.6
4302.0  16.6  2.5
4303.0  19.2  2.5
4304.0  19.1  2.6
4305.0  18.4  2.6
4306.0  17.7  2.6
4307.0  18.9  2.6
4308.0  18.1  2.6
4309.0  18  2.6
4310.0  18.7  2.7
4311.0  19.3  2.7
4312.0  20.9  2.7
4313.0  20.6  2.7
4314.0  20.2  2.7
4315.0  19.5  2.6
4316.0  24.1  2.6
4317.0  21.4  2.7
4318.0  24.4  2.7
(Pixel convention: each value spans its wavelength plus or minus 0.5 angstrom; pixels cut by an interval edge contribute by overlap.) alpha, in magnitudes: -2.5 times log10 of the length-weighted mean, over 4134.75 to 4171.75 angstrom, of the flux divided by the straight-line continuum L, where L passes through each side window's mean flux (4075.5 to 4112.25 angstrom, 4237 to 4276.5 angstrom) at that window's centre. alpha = 0.13 mag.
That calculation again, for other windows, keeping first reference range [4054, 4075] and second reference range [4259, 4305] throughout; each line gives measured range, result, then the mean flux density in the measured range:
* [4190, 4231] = 0.11 mag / 16.7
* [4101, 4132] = 0.03 mag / 19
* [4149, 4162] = 0.11 mag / 17.3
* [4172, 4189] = 0.14 mag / 16.6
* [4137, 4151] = 0.13 mag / 17.1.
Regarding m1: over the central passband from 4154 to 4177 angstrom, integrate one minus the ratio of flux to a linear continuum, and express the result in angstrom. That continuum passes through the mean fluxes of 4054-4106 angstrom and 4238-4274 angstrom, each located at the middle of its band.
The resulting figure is 2.9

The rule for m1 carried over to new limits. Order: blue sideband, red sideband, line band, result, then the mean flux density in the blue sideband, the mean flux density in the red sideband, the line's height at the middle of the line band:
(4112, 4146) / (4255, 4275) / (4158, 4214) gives 3.0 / 18.6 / 16.7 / 17.8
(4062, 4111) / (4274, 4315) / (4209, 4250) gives 5.0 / 20.3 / 18.5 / 19.1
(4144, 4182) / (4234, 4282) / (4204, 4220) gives -0.4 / 16.8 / 17.5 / 17.2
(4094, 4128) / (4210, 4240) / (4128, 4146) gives 0.9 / 19.7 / 16.4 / 18.9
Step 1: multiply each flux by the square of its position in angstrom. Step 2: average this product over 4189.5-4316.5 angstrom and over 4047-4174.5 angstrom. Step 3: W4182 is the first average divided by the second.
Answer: 1.0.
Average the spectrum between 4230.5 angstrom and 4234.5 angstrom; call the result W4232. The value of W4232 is 16.1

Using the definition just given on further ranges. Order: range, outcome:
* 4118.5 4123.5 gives 20.3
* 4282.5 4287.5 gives 18.1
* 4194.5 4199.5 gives 16.6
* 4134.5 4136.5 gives 20.5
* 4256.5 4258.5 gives 18.1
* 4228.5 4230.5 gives 14.9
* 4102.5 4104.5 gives 17.1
